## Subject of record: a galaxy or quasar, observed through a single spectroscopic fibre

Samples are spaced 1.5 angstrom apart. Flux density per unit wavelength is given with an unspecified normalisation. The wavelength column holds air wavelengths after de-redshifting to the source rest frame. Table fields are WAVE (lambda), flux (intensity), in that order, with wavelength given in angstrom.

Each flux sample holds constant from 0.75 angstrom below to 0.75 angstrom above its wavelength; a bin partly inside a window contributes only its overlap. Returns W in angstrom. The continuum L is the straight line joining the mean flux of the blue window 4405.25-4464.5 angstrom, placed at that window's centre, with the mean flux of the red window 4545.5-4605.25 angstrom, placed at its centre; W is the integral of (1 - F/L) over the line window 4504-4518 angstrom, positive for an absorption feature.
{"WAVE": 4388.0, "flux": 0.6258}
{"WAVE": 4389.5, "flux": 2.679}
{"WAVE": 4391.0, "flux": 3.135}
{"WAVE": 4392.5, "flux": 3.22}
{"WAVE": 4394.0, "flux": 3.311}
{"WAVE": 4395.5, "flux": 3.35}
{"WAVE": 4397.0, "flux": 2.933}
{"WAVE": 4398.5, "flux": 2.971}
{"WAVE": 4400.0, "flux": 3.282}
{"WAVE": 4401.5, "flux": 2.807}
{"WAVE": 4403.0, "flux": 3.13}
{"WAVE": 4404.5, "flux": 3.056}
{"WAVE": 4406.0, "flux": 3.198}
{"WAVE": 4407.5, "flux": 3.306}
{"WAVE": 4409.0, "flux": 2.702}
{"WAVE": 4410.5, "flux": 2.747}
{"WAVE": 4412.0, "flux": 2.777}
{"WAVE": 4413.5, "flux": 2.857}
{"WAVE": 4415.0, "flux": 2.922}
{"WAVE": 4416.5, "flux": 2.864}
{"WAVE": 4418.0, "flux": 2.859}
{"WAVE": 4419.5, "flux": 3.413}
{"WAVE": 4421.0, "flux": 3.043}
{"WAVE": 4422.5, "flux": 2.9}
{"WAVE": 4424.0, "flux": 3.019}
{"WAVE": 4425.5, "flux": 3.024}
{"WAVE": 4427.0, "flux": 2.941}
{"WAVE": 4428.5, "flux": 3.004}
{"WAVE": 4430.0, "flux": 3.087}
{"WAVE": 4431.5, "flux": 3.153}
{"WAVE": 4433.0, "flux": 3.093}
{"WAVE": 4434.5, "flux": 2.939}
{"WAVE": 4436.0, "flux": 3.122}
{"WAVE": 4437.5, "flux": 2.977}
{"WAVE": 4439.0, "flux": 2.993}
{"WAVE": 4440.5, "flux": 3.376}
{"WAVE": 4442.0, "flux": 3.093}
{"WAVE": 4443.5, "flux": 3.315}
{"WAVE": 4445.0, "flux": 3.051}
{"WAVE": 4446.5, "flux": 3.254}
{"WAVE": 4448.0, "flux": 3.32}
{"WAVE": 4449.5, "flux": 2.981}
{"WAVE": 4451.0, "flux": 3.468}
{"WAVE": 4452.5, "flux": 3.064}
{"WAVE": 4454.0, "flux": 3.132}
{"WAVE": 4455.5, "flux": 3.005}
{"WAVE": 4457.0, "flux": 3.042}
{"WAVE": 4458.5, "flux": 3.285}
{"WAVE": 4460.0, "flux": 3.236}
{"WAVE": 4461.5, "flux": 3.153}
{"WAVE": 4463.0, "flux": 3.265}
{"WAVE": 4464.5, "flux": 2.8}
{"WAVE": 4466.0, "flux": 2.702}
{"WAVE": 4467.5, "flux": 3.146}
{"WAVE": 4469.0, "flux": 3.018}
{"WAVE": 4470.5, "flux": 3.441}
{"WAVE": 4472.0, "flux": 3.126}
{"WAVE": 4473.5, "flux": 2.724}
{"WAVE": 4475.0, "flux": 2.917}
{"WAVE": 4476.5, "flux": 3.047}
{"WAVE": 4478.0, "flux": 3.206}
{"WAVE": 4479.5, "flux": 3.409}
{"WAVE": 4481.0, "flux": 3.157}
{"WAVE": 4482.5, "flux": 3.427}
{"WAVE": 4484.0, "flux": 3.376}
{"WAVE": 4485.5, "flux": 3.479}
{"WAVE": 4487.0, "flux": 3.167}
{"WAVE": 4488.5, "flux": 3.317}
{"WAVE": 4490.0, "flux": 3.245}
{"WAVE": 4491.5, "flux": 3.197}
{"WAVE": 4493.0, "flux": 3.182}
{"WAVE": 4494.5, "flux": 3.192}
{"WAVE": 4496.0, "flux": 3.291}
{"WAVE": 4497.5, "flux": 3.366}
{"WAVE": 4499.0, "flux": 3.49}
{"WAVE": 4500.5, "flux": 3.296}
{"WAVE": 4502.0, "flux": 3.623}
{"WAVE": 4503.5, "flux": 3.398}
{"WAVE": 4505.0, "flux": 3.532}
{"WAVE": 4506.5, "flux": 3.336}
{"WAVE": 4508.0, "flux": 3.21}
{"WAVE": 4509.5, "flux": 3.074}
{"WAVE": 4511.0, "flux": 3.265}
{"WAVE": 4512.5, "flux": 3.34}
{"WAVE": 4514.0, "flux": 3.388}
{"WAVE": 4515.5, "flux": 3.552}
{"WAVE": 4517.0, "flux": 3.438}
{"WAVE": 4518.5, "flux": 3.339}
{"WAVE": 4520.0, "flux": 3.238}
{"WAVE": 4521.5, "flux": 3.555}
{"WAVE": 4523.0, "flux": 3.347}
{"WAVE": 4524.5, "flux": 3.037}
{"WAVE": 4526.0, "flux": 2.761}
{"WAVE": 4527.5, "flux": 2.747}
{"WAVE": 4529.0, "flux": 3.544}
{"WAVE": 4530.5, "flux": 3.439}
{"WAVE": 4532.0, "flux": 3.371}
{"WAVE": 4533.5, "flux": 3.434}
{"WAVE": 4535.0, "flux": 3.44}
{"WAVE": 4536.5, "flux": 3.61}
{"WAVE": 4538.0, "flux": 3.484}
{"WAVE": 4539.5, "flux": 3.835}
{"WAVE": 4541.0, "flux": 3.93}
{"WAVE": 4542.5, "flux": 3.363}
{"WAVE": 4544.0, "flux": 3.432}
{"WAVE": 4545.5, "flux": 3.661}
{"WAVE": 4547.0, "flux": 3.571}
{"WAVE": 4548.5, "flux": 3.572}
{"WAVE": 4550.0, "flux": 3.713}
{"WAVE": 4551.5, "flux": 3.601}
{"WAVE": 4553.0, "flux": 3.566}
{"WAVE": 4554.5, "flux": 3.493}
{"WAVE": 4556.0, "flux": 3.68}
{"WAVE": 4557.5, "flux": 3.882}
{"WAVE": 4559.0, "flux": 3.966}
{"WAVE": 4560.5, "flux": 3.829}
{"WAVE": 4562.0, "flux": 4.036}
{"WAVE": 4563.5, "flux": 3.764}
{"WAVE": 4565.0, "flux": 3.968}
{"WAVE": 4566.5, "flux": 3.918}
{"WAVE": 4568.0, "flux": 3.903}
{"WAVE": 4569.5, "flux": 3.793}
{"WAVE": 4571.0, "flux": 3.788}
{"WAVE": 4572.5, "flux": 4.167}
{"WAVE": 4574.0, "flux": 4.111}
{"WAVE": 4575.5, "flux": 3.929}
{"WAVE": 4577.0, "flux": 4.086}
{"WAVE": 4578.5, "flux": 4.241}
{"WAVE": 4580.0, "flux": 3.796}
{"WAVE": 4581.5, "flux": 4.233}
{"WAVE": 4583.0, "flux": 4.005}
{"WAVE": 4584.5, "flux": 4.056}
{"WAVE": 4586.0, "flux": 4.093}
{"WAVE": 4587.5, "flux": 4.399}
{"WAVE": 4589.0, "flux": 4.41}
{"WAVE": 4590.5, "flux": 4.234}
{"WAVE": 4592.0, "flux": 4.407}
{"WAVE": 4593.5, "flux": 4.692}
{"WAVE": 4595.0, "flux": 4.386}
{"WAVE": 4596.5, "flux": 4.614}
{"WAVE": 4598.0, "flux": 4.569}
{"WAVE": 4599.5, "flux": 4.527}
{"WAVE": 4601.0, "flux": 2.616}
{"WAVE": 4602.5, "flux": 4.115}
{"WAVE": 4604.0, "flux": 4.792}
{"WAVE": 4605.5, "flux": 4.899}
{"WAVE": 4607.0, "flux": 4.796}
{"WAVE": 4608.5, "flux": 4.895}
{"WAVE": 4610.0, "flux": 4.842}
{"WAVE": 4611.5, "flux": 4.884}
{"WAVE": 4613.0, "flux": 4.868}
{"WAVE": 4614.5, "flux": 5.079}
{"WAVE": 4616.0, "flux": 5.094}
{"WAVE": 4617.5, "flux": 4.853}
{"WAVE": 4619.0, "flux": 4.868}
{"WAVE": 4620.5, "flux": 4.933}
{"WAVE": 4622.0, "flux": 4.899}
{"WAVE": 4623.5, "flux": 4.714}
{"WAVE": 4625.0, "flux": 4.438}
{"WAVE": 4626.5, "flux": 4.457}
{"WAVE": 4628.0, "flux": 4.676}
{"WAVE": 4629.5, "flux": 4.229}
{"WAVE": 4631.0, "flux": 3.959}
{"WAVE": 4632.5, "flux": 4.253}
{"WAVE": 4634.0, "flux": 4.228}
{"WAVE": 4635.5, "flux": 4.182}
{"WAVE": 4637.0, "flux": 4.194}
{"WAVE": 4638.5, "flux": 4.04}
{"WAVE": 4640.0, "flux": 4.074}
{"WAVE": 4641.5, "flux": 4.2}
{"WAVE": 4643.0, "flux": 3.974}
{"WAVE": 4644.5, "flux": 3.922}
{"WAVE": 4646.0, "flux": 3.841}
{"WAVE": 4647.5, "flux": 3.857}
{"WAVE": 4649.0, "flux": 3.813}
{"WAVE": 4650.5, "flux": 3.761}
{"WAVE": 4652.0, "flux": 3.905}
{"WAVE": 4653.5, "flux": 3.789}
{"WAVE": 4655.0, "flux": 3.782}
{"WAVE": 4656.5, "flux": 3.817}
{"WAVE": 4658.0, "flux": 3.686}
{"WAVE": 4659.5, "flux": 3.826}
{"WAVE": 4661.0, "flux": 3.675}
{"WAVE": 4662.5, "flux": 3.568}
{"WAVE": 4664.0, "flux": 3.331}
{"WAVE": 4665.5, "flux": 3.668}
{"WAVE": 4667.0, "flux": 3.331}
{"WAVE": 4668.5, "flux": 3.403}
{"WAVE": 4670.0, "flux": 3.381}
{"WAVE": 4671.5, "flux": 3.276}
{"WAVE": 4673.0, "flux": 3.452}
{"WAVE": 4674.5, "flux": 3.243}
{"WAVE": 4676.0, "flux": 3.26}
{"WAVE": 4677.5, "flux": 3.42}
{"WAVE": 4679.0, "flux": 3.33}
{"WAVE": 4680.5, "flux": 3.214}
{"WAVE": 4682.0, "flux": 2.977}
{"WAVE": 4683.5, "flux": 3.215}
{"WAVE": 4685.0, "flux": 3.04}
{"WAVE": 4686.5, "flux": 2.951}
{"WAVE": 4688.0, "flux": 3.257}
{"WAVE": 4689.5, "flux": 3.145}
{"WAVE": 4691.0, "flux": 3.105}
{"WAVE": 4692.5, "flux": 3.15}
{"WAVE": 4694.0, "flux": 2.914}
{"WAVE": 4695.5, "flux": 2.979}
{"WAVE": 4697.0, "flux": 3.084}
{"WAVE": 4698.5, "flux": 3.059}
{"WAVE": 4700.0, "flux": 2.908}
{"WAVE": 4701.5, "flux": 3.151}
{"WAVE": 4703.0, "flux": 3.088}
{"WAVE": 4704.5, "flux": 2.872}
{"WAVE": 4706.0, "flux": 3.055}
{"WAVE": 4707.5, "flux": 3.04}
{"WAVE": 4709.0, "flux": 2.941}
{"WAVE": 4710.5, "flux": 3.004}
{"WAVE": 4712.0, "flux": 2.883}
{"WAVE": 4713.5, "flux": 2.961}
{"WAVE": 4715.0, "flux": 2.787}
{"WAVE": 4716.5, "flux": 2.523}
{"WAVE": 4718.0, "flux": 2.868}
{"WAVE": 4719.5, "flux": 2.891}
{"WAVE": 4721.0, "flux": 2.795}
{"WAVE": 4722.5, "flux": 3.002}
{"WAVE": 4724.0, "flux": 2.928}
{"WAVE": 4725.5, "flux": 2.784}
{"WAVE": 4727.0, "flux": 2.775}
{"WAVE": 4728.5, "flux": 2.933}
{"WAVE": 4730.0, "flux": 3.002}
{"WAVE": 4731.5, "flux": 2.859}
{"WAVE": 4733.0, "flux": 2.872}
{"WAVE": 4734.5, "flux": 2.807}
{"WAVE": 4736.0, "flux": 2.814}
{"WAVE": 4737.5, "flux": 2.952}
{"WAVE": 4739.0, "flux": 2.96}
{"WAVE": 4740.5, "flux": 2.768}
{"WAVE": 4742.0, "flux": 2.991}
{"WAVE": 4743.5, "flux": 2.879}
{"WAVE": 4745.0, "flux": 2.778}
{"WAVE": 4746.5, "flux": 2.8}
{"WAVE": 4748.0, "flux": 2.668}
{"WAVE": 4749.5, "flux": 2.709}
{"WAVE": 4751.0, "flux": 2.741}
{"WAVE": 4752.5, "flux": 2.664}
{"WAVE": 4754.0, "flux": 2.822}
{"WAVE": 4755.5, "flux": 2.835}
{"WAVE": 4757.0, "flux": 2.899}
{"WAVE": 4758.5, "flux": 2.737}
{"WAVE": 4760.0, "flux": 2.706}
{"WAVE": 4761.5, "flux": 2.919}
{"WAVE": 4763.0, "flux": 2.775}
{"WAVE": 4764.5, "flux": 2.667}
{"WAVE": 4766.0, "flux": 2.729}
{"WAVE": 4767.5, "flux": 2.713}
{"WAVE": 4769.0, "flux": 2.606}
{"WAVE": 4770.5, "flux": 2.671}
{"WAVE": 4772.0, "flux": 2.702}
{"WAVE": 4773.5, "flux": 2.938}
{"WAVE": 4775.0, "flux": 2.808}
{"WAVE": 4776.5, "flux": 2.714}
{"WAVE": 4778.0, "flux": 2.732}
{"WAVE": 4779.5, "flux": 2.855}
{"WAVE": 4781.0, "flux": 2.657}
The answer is 0.92 angstrom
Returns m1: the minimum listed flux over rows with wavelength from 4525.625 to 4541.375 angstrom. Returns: 2.747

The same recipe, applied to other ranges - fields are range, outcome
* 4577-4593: 3.796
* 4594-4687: 2.616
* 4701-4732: 2.523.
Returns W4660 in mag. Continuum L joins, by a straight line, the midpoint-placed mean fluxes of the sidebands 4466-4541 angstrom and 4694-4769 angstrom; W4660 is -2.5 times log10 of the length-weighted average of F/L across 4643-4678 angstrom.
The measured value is -0.20 mag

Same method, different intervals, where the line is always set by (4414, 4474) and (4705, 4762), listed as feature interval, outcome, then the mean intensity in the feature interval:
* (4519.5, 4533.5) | -0.08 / 3.24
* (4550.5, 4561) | -0.23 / 3.71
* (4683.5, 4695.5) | -0.07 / 3.08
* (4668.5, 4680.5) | -0.15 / 3.33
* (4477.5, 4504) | -0.09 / 3.32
